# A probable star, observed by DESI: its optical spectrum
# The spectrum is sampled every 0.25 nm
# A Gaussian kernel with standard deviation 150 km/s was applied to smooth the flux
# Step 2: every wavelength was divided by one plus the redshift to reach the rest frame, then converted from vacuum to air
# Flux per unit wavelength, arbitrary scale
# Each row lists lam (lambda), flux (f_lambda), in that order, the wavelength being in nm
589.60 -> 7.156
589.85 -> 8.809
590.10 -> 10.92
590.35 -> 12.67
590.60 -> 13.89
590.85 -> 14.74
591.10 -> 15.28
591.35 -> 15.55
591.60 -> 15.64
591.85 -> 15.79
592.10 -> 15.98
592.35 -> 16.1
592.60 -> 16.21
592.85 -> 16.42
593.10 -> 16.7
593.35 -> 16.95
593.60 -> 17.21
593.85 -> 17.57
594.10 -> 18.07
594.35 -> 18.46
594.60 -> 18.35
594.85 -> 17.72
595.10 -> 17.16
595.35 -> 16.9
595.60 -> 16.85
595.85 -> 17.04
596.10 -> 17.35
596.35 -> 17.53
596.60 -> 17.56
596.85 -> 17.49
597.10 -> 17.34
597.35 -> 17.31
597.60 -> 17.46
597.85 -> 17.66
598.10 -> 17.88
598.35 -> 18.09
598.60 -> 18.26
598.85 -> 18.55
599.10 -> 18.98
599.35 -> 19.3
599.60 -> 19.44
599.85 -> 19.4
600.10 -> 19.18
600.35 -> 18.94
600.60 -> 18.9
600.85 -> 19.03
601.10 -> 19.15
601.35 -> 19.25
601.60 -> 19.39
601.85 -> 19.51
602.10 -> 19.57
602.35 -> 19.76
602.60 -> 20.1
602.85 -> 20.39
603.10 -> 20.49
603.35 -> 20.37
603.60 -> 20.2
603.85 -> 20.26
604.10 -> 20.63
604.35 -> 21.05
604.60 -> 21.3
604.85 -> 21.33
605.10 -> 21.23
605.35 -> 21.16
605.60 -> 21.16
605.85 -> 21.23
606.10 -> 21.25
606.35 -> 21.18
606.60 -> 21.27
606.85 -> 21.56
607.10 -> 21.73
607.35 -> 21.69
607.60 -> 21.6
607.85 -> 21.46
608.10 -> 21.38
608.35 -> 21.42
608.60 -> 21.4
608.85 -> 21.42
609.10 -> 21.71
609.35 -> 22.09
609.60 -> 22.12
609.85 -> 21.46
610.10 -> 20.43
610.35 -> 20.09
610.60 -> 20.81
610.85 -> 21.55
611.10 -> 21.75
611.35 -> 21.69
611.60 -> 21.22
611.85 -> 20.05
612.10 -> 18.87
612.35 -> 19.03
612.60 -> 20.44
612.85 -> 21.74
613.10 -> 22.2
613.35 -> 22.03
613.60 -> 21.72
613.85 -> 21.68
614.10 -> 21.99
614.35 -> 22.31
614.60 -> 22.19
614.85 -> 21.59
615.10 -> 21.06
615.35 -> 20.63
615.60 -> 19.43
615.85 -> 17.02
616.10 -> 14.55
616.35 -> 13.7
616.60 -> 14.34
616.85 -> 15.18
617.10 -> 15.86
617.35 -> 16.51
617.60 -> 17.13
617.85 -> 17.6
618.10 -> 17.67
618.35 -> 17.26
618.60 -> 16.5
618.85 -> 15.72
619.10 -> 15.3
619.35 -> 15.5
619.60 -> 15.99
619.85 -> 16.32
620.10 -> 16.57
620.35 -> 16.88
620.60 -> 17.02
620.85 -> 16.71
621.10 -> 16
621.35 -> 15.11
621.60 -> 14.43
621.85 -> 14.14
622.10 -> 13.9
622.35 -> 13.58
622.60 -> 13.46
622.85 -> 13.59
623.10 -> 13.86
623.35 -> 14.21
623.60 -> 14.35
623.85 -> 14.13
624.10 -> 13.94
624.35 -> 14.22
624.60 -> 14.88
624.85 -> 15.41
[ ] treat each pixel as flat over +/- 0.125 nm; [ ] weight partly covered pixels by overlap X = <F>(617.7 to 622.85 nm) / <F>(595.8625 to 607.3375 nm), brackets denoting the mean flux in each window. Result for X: 0.80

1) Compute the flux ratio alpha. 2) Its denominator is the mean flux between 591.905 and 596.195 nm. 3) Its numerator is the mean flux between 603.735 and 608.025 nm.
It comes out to 1.24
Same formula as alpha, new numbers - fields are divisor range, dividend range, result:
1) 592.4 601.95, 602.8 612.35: 1.17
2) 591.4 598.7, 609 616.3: 1.21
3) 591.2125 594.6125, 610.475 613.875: 1.26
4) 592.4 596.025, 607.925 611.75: 1.24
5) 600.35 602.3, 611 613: 1.07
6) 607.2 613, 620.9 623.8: 0.68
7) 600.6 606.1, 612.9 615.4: 1.07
